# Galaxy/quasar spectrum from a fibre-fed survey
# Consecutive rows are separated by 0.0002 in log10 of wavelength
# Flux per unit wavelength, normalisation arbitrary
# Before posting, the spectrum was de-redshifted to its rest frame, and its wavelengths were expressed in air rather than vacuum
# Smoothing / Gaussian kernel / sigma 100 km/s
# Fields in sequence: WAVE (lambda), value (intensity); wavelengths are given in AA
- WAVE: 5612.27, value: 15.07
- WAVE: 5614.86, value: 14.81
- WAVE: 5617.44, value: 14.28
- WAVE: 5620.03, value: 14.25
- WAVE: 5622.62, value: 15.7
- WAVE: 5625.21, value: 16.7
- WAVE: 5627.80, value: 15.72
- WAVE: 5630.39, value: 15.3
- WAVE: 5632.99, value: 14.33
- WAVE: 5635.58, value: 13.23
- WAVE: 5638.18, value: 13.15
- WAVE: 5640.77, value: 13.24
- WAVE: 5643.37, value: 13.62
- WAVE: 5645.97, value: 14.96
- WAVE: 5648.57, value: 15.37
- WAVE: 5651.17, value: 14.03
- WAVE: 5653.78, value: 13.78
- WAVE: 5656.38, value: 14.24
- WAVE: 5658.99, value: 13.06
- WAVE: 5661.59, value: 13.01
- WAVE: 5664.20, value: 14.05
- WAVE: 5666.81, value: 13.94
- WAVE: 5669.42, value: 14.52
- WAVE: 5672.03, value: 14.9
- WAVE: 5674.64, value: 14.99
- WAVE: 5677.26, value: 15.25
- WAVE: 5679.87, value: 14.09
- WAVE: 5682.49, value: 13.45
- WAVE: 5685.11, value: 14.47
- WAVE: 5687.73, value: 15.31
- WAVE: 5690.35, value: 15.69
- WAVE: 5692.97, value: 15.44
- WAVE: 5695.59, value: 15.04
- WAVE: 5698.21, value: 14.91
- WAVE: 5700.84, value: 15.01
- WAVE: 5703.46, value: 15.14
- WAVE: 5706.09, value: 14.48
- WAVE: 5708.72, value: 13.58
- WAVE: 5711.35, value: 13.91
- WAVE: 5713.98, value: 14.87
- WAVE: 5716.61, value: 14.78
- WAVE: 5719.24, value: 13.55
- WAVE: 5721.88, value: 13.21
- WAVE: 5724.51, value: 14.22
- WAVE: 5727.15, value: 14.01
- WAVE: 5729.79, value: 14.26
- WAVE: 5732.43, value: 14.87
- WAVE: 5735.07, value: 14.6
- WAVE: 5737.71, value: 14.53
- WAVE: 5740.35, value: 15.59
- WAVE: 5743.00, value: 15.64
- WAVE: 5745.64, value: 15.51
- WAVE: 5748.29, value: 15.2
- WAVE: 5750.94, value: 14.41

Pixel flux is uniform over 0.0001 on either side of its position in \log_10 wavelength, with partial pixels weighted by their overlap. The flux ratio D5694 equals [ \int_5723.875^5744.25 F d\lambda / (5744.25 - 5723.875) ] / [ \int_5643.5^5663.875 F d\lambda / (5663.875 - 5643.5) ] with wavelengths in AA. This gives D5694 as 1.0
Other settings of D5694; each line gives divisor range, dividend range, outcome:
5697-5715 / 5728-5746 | 1.03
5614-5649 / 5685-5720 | 1.01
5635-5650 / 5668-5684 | 1.04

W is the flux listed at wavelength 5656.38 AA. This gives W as 14.24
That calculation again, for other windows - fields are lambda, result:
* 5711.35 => 13.91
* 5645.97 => 14.96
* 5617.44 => 14.28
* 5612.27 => 15.07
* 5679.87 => 14.09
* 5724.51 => 14.22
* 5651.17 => 14.03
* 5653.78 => 13.78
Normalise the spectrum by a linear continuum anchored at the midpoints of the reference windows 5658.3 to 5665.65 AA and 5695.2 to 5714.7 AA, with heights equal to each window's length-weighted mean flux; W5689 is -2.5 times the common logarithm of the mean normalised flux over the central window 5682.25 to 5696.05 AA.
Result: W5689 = -0.063 mag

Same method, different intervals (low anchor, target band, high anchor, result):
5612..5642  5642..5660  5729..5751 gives 0.04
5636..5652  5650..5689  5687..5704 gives 0.03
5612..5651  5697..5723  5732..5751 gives 0.05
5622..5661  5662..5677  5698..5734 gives -0.01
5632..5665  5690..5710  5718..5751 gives -0.04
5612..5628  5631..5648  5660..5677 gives 0.07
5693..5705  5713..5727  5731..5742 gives 0.07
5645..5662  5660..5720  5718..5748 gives -0.02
